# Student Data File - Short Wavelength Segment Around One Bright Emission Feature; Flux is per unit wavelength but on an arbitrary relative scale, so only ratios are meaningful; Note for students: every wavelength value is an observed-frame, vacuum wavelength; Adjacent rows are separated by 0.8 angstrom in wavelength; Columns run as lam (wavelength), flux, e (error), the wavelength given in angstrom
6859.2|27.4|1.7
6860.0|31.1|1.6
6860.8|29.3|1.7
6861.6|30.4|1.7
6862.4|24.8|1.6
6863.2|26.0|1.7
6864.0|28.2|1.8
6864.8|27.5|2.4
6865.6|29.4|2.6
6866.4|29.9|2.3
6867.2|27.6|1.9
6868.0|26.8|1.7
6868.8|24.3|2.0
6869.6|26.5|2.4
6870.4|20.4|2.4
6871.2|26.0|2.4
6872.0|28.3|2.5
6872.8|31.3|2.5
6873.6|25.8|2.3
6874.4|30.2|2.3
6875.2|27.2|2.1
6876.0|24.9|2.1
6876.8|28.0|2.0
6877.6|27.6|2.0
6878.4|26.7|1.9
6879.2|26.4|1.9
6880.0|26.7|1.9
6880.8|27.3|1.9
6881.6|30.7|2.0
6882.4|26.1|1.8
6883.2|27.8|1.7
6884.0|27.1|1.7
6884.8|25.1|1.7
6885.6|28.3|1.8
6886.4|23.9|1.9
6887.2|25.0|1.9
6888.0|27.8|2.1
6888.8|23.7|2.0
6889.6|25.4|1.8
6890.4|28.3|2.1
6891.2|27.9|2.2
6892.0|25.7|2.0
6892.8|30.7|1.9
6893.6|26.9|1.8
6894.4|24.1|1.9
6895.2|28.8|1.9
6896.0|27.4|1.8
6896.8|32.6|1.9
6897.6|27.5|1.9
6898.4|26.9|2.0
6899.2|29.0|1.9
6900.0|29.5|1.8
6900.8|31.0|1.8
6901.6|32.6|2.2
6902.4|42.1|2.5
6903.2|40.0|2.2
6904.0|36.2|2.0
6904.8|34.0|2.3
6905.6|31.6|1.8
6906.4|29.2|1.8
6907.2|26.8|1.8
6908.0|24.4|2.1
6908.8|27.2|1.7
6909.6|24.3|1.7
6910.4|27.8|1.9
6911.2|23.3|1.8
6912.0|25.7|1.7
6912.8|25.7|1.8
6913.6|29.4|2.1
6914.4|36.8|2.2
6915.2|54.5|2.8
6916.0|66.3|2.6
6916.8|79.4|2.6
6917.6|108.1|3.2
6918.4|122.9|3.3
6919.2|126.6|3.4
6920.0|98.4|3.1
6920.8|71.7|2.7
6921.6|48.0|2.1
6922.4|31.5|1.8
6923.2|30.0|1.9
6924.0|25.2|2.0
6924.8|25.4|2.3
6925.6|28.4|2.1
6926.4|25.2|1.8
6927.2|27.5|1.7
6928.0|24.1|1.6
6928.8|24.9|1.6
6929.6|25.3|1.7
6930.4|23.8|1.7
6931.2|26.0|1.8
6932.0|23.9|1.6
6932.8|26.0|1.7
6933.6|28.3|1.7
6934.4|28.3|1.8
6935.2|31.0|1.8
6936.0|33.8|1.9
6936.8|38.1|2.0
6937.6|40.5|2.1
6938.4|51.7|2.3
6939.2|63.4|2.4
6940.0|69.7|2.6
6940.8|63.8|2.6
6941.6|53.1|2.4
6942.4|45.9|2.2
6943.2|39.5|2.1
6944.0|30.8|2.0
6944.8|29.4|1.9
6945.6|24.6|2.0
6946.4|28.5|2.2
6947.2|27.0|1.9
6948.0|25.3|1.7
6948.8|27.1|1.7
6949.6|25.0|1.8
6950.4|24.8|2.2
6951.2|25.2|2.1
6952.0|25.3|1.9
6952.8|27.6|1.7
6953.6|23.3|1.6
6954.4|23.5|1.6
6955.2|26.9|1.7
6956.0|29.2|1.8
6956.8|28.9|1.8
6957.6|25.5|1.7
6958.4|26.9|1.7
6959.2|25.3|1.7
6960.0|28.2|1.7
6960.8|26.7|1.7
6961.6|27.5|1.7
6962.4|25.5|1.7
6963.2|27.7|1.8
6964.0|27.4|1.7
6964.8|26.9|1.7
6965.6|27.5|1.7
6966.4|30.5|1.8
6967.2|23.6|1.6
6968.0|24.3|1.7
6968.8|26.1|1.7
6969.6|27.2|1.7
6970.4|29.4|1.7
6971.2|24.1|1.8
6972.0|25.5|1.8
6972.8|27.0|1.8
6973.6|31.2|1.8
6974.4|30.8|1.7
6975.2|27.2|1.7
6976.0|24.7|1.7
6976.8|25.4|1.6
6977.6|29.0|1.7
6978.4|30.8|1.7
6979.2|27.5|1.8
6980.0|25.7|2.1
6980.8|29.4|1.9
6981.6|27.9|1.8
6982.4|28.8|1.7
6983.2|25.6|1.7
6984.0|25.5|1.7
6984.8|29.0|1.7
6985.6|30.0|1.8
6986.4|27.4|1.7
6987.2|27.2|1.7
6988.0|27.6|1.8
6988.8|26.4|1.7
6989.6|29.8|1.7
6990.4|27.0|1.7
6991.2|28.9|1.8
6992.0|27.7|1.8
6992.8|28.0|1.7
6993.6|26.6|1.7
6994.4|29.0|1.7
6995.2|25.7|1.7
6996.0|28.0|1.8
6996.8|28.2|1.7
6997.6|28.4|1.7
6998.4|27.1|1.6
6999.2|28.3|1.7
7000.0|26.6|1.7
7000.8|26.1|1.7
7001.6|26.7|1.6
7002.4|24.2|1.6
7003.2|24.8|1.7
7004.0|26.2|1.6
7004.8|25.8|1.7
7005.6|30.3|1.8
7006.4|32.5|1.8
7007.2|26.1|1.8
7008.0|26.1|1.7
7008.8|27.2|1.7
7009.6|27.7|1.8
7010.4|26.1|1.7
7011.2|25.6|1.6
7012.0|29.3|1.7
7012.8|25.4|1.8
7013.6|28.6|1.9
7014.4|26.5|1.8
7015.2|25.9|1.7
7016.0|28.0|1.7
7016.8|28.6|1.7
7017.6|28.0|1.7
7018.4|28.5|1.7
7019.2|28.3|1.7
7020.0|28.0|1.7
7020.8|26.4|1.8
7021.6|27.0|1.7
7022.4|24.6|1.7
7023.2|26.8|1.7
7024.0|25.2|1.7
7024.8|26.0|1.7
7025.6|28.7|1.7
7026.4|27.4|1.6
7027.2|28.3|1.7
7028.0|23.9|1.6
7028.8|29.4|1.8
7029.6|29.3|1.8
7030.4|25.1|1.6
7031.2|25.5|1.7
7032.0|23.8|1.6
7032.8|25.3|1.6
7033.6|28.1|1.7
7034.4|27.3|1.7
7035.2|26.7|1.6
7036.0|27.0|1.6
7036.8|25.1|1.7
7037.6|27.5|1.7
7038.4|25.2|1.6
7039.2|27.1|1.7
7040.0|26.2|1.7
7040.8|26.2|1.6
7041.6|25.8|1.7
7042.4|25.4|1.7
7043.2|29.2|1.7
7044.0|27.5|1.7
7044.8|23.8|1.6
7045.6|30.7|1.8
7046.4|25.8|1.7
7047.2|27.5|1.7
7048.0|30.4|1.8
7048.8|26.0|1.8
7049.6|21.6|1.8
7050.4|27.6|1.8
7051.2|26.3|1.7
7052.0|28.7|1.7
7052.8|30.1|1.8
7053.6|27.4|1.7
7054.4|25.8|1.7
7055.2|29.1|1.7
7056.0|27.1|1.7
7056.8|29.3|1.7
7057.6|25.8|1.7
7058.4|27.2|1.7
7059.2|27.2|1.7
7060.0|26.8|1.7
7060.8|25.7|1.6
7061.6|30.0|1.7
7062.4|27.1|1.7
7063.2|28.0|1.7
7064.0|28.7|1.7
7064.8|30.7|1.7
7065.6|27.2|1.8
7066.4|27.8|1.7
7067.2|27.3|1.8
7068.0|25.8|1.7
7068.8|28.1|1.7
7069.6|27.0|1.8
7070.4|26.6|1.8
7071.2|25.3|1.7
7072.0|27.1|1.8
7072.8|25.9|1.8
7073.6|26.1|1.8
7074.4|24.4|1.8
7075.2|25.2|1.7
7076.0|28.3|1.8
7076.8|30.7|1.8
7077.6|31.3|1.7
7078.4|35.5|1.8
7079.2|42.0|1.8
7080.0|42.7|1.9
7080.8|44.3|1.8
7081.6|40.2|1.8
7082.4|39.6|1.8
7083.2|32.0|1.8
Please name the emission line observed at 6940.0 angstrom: [N II] 6583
